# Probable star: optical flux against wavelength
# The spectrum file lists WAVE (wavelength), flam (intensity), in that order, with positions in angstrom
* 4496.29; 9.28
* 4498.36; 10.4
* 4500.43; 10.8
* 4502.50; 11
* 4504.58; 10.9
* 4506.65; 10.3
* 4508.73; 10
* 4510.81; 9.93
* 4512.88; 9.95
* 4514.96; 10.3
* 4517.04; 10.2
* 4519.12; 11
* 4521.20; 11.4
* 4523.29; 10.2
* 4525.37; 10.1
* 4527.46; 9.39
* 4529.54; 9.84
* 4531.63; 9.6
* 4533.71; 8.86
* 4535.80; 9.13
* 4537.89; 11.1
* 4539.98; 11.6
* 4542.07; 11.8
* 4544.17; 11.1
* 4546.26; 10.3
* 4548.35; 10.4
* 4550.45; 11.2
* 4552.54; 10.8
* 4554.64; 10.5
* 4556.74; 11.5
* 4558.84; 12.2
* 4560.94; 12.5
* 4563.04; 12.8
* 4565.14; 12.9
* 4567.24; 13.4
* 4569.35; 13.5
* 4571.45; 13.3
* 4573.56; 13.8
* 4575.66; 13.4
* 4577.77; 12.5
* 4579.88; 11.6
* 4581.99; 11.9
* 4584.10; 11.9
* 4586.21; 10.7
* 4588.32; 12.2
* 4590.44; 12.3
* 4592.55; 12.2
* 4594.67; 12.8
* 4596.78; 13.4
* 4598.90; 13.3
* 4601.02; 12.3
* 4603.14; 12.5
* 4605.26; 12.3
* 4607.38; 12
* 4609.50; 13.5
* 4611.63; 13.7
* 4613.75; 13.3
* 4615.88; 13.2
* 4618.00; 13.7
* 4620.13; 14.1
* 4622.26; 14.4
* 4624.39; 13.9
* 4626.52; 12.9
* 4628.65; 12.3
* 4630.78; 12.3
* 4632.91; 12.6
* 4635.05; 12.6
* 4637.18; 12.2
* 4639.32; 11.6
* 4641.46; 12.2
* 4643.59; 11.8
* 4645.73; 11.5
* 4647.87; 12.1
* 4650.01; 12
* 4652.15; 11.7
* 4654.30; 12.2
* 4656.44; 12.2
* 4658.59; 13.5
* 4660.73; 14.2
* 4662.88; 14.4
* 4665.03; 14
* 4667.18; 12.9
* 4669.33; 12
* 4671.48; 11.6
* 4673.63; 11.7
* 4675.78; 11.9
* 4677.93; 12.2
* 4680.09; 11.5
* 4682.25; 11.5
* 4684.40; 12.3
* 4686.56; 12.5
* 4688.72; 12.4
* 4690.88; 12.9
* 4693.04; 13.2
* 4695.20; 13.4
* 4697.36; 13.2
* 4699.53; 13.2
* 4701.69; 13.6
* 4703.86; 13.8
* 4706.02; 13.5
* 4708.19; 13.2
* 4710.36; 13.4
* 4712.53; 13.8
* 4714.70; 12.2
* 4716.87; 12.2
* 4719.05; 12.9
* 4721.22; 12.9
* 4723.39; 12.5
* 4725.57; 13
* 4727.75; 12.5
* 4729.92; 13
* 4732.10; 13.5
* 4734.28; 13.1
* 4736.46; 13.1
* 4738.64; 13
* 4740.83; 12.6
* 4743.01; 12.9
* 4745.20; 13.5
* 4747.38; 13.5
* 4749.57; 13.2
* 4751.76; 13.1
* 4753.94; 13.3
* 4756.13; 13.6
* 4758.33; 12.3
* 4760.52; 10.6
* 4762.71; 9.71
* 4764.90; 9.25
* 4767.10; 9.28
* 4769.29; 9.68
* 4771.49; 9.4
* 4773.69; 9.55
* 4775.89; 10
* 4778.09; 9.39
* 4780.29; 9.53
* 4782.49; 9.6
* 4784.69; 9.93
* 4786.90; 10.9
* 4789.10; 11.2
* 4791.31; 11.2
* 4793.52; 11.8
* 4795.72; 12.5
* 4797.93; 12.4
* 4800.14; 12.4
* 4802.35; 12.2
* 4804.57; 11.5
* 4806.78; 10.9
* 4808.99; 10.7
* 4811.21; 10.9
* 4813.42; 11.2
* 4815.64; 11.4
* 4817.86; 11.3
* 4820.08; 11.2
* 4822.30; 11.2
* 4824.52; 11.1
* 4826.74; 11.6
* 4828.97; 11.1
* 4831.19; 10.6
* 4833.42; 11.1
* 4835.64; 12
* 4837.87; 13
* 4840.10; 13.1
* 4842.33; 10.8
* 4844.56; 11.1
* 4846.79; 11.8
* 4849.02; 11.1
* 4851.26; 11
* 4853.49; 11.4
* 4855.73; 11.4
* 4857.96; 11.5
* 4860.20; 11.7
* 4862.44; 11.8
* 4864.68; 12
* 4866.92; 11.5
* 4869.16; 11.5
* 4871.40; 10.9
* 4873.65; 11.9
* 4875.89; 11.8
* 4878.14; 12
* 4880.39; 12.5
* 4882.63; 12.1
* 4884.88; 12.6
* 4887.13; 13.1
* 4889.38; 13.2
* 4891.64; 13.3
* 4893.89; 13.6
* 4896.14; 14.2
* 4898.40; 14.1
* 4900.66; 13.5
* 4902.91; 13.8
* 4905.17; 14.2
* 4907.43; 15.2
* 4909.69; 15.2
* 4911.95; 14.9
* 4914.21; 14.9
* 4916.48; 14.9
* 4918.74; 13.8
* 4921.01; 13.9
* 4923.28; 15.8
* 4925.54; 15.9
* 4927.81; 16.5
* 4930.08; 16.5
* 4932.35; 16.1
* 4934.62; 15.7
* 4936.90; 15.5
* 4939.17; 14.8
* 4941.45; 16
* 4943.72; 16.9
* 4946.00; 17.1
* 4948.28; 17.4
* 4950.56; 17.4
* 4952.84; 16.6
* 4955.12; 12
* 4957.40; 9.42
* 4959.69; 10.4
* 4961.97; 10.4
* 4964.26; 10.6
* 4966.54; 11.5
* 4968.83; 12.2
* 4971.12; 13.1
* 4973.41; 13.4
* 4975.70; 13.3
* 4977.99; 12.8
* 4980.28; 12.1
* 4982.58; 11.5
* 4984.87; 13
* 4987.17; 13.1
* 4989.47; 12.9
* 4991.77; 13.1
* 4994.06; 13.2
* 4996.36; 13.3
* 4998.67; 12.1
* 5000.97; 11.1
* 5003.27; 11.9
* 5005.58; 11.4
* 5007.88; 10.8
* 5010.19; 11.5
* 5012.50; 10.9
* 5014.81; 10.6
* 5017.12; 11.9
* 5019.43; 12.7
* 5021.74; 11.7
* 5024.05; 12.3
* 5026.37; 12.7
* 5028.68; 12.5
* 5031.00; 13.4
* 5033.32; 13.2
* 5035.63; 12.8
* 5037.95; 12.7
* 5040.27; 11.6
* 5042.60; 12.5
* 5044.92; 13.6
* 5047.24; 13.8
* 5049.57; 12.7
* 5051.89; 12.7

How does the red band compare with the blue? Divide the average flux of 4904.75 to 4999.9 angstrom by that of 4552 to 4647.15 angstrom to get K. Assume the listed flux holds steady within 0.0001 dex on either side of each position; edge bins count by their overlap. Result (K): 1.1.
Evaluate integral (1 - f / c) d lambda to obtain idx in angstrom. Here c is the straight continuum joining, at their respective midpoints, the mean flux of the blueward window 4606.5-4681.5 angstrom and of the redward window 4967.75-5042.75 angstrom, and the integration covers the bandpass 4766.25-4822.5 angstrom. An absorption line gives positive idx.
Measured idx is 7.7 angstrom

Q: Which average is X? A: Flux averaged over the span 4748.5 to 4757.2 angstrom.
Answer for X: 13.3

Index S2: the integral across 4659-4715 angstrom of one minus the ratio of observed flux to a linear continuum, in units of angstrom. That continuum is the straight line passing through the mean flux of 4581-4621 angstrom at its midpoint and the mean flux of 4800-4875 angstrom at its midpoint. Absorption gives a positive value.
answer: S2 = -2.9 angstrom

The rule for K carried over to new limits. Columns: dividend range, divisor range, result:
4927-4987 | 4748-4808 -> 1.26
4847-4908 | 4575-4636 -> 0.98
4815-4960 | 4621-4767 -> 1.05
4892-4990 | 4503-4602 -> 1.23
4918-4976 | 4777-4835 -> 1.29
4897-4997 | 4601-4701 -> 1.11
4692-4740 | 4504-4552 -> 1.26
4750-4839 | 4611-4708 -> 0.87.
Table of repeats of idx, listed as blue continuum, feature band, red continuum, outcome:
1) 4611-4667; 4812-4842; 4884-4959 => 5.6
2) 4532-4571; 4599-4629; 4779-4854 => -4.7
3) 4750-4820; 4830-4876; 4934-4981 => 2.0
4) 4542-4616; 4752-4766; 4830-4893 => 0.5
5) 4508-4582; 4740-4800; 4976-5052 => 2.6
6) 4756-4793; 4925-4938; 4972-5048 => -4.9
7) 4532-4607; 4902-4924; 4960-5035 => -4.6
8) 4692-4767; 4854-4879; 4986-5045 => 1.8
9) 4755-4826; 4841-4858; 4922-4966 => 1.5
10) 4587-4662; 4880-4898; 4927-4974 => 1.1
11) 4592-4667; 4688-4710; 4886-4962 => 0.0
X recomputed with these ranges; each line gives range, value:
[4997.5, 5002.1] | 11.6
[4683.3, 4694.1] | 12.7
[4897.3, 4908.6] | 14.2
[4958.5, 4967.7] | 10.7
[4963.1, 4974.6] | 12.2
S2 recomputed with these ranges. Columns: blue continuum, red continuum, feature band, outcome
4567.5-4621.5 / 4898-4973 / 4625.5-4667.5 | 1.6 angstrom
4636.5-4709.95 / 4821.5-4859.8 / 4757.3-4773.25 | 2.6 angstrom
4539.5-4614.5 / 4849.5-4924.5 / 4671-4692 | 0.8 angstrom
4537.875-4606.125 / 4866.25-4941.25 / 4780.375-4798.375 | 3.1 angstrom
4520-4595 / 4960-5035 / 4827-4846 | 0.5 angstrom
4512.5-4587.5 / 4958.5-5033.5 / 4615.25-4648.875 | -3.6 angstrom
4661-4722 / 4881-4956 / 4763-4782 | 5.6 angstrom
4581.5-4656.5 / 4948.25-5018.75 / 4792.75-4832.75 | 3.2 angstrom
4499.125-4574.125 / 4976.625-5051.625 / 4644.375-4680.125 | -3.4 angstrom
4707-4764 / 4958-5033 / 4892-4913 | -3.3 angstrom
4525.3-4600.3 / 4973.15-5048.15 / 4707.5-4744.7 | -3.1 angstrom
